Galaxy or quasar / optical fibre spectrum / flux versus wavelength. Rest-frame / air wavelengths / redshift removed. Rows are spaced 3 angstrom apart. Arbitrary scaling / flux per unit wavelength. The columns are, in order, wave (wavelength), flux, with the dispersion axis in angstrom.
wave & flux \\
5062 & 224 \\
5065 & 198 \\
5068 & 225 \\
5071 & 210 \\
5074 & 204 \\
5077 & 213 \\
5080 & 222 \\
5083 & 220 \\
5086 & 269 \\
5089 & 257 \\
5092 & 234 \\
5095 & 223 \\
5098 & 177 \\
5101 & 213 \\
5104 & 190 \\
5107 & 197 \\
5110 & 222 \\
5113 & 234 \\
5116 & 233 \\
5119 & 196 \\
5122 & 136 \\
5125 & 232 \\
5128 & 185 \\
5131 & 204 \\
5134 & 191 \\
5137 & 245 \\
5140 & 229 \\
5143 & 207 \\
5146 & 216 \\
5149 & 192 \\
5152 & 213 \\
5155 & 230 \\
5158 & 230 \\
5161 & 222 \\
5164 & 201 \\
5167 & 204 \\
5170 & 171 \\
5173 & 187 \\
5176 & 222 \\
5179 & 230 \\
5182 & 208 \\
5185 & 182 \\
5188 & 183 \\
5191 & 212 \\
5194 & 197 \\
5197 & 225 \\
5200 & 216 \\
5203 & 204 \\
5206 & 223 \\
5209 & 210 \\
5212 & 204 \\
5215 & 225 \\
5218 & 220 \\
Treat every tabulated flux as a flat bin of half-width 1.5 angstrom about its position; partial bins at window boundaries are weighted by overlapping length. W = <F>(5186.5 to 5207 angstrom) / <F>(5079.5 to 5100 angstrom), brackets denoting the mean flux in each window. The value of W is 0.91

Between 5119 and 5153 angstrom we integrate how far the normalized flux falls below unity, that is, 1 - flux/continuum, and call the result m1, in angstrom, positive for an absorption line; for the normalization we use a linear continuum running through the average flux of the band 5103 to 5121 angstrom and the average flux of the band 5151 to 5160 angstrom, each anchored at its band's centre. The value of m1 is 2.3 angstrom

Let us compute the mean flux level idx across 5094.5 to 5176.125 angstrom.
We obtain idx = 207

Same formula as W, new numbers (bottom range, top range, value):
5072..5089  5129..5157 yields 0.94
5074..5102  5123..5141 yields 0.94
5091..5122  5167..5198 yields 0.97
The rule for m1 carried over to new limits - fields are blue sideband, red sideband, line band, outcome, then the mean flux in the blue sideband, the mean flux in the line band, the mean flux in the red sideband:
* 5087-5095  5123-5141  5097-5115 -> 1.9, 243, 207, 212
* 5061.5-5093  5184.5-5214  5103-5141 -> 1.9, 225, 207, 207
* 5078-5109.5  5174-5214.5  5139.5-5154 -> 0.2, 220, 211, 209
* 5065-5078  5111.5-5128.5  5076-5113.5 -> -2.3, 211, 221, 204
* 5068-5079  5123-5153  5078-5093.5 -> -2.1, 212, 240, 210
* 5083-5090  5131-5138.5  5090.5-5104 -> 2.0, 254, 209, 215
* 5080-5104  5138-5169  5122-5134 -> 1.2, 225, 196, 214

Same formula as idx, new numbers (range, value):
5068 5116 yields 220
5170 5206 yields 205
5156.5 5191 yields 204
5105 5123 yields 204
